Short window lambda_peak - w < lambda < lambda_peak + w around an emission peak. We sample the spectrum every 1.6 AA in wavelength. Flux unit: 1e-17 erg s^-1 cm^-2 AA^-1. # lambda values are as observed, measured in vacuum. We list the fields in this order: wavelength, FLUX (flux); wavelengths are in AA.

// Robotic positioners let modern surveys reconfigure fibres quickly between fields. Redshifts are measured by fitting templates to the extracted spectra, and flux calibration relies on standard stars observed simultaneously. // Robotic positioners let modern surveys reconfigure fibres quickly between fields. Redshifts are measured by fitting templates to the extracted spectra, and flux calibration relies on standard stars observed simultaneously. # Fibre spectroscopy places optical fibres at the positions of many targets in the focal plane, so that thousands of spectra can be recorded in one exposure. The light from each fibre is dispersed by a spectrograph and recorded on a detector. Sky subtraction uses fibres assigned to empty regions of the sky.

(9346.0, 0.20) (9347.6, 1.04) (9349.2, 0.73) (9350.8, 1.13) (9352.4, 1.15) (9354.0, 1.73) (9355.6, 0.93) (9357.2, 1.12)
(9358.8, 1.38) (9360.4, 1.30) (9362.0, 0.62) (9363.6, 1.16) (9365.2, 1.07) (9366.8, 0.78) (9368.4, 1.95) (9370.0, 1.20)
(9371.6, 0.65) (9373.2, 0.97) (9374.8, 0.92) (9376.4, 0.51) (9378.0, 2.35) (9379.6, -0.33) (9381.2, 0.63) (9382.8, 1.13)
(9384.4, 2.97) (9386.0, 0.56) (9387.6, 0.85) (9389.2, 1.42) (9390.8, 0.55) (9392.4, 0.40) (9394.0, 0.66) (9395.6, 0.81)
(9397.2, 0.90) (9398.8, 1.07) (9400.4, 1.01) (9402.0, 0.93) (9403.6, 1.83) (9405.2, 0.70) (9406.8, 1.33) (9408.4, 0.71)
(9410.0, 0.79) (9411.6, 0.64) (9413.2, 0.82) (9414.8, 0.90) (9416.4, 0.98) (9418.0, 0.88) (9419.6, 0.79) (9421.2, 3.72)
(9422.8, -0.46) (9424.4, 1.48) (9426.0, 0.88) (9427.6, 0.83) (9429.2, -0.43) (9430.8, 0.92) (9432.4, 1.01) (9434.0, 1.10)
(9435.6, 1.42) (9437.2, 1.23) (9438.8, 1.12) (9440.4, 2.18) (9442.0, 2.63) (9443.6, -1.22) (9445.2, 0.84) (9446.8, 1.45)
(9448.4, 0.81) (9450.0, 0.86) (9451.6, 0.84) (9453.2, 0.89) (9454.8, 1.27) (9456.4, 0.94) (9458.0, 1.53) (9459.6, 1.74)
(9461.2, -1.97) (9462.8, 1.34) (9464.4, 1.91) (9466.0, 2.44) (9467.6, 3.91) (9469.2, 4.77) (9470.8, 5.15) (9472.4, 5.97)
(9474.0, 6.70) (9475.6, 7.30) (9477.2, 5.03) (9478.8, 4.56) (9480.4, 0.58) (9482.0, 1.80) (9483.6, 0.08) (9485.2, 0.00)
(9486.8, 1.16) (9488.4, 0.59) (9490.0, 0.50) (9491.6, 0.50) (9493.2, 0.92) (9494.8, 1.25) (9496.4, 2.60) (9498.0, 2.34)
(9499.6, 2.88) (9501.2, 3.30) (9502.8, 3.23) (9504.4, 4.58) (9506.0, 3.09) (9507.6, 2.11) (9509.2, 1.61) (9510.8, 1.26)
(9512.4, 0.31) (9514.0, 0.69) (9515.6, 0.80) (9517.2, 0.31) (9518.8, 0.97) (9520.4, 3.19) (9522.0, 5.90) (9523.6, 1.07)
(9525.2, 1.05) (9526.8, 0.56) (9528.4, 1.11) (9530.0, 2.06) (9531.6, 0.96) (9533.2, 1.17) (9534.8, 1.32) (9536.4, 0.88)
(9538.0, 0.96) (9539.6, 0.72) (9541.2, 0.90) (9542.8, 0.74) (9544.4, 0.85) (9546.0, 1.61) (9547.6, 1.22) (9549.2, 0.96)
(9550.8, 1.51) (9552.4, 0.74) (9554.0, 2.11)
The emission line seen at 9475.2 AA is Halpha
